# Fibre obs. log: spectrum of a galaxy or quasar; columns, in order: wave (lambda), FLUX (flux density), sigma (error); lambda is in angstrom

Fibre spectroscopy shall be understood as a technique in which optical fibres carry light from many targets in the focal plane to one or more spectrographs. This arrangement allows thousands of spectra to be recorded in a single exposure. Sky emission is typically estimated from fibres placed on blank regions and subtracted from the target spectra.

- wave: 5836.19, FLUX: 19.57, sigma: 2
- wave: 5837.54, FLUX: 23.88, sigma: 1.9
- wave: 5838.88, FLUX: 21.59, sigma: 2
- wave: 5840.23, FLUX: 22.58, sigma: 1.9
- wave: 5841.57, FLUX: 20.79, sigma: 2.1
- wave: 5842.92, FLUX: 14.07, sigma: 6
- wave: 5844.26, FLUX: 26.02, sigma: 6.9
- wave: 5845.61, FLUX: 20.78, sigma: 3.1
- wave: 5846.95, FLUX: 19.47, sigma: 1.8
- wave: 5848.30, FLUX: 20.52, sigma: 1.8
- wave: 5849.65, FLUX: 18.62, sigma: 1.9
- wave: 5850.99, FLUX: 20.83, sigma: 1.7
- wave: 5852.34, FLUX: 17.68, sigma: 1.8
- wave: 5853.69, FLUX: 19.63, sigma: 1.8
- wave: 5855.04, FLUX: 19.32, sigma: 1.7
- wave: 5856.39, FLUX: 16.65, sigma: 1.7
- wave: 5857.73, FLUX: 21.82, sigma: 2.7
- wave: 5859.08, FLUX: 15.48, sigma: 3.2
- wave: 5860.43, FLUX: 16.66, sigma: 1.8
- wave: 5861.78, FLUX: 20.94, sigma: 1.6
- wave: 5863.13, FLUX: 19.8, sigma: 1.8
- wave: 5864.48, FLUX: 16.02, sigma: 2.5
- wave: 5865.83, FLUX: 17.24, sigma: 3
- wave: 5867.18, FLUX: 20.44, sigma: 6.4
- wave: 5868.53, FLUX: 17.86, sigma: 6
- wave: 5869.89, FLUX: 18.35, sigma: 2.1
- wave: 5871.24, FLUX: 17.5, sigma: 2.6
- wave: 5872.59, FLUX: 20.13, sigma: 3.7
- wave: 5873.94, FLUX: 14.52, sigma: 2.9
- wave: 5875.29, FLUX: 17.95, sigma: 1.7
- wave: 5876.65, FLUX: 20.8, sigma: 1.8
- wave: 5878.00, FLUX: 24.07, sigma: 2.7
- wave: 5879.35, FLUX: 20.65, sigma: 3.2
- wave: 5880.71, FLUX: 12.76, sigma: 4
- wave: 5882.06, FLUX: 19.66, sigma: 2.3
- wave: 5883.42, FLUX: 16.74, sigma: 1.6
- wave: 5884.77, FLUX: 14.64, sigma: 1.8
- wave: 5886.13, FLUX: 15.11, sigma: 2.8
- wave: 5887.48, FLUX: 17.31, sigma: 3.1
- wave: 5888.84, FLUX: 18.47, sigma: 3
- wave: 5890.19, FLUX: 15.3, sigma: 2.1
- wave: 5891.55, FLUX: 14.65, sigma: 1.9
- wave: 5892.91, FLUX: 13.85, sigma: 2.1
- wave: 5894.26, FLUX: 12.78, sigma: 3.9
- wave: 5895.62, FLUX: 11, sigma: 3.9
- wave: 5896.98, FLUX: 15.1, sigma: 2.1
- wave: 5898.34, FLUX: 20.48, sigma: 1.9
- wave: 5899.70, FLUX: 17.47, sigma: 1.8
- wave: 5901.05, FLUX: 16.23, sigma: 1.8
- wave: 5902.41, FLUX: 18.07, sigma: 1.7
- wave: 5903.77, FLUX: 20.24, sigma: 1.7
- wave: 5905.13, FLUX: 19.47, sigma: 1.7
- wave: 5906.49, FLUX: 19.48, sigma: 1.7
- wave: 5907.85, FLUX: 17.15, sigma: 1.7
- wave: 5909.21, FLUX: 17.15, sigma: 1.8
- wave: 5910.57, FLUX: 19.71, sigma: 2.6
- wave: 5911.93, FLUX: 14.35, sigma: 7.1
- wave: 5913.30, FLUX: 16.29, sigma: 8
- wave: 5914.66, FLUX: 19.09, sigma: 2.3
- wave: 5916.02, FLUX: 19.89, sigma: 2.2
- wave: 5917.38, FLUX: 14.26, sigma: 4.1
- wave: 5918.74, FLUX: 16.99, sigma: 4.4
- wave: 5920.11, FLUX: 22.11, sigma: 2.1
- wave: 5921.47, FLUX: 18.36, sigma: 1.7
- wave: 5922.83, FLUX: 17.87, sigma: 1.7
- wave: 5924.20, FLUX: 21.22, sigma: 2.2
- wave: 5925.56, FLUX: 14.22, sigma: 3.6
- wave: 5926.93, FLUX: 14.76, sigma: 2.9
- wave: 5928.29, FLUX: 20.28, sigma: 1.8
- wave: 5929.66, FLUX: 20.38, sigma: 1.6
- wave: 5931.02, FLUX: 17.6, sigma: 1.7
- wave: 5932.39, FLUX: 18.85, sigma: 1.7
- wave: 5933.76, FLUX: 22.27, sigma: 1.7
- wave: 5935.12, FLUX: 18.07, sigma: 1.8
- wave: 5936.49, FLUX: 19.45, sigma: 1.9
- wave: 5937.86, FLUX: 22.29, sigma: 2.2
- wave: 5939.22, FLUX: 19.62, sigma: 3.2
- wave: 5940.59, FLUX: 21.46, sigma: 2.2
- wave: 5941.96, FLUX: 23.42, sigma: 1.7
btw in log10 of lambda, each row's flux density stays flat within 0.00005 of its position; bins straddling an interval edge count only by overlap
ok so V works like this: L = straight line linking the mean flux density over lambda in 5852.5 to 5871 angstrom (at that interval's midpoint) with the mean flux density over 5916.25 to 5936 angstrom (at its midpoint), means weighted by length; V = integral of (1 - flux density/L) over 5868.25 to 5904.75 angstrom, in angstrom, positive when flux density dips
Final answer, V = 2.61 angstrom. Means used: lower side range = 18.4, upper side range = 18.4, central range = 17.1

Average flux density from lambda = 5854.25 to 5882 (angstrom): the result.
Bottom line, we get 18.5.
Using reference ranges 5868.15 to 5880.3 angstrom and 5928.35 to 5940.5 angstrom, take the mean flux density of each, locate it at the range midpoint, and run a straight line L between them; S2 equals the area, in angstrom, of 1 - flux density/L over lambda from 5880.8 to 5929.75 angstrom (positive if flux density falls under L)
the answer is 5.87 angstrom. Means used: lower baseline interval 19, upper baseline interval 19.9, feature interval 17.1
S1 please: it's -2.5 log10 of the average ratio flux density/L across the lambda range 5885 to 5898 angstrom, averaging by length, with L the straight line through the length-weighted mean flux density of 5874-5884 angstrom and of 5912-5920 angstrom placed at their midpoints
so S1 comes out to 0.215 mag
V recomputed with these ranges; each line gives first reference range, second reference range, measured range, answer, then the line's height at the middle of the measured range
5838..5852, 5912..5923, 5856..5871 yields 1.2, 19.9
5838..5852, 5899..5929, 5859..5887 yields 2.1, 19.5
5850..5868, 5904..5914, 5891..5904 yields 1.5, 18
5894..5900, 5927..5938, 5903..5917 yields -1.1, 16.9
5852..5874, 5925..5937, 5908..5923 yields 0.5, 18.4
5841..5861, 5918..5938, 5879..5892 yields 1.8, 19.1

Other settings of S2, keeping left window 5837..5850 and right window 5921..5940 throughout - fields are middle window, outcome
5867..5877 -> 1.0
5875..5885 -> 0.7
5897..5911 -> 0.8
